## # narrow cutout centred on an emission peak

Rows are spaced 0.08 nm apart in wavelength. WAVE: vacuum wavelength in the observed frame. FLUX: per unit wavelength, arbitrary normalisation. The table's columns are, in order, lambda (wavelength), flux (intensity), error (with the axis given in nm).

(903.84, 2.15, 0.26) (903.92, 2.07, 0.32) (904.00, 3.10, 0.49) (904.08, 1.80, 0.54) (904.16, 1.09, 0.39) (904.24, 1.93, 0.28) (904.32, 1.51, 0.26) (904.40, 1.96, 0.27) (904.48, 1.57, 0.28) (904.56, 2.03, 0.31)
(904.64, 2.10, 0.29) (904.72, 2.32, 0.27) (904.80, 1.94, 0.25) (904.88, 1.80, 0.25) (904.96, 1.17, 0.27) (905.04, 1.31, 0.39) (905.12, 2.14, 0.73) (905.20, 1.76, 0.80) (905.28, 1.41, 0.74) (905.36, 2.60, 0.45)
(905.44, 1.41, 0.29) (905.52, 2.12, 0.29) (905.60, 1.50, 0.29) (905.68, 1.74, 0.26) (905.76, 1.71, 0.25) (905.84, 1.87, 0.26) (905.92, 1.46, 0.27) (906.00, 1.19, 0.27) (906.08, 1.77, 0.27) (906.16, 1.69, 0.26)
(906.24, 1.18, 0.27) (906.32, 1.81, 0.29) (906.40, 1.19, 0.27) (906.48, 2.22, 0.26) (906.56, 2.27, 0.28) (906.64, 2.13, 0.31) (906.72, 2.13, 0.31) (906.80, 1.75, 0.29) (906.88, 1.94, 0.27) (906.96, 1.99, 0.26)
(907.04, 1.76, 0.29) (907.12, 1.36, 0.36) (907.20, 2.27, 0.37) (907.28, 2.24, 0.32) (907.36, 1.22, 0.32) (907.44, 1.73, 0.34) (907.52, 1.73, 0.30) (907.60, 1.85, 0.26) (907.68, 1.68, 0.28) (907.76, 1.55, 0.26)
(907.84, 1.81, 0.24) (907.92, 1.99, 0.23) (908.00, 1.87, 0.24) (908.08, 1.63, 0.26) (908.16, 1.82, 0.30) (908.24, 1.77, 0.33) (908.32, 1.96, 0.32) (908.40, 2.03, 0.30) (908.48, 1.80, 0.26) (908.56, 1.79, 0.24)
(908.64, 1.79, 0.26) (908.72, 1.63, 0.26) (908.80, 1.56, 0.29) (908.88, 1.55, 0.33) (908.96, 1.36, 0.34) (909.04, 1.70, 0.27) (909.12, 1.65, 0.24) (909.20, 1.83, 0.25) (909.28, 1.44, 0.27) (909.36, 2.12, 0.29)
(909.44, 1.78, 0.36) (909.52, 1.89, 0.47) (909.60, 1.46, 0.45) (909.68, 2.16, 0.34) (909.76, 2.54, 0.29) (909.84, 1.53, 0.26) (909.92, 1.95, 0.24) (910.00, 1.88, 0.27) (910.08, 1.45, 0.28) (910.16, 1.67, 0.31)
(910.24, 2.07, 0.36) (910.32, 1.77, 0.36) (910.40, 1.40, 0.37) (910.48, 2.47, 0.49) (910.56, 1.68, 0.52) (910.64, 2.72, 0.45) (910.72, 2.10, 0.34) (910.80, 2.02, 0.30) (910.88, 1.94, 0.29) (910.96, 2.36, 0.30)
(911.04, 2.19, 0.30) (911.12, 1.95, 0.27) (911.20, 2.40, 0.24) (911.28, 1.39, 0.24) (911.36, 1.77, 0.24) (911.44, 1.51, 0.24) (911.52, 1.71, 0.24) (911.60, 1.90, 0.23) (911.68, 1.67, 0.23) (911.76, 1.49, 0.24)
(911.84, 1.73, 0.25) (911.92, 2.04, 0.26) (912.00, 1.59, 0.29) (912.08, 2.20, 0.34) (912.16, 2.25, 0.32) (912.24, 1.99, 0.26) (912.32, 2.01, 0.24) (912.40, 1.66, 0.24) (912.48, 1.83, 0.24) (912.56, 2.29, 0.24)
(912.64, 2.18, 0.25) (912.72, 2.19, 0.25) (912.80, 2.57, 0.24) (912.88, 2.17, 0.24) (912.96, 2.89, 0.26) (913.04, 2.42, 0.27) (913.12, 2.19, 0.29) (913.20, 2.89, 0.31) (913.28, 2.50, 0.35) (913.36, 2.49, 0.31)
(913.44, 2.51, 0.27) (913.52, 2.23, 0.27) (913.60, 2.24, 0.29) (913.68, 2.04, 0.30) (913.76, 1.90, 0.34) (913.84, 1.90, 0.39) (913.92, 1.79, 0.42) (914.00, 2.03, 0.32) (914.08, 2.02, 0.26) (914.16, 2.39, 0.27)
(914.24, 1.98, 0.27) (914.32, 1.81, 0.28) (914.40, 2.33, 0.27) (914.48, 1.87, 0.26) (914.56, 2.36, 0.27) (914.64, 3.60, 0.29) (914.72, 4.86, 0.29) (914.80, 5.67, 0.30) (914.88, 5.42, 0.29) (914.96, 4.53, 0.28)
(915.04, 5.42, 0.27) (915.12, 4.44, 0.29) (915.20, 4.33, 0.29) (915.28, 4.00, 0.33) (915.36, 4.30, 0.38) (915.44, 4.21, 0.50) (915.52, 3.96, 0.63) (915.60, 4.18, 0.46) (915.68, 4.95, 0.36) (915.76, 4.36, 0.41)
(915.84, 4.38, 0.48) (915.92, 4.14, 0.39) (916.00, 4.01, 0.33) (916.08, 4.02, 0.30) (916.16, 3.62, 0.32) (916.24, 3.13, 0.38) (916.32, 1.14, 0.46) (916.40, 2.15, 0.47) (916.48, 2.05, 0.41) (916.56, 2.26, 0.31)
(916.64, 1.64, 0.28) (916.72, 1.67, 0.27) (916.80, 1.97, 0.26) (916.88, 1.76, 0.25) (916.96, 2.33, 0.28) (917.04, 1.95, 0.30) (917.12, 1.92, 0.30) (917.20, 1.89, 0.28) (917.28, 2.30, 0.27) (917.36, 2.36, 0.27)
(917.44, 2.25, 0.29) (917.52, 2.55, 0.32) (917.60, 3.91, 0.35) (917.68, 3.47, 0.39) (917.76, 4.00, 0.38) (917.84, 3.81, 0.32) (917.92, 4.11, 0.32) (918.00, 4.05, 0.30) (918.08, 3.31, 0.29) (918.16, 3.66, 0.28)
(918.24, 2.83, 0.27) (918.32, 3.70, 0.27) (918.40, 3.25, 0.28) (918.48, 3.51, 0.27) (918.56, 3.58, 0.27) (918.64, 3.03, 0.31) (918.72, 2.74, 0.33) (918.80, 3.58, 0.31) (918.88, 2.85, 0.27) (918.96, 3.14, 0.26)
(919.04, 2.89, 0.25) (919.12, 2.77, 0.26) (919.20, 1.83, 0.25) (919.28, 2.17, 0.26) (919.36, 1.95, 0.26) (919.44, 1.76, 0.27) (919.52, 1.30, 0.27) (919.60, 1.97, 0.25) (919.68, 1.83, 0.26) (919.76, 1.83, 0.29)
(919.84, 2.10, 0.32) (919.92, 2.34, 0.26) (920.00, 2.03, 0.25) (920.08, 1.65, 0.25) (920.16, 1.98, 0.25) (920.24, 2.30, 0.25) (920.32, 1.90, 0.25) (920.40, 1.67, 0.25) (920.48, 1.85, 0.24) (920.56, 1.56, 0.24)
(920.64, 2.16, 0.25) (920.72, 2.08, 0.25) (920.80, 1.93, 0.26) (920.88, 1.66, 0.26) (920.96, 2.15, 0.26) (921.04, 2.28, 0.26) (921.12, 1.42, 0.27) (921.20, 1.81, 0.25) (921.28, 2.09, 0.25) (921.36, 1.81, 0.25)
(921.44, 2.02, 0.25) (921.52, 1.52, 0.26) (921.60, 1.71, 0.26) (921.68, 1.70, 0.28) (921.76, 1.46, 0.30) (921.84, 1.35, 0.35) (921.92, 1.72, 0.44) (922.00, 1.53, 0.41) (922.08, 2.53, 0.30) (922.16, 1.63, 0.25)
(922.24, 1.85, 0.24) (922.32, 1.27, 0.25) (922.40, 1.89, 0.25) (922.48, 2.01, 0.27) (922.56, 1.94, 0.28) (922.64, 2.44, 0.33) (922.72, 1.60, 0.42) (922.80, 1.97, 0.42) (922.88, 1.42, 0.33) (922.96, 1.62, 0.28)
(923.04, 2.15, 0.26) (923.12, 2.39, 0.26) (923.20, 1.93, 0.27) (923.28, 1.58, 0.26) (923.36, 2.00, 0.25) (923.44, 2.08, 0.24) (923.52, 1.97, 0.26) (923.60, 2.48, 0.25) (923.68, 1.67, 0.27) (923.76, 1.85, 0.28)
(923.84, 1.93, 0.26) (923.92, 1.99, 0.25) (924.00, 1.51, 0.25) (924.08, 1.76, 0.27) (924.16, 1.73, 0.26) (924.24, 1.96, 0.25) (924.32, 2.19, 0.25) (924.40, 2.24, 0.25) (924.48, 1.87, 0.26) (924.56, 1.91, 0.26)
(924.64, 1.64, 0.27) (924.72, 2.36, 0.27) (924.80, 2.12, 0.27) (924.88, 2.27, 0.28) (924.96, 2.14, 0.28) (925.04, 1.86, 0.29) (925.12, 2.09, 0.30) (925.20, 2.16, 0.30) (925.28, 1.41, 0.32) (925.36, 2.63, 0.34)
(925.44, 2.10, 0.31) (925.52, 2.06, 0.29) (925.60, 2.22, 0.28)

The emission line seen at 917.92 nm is [N II] 6583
